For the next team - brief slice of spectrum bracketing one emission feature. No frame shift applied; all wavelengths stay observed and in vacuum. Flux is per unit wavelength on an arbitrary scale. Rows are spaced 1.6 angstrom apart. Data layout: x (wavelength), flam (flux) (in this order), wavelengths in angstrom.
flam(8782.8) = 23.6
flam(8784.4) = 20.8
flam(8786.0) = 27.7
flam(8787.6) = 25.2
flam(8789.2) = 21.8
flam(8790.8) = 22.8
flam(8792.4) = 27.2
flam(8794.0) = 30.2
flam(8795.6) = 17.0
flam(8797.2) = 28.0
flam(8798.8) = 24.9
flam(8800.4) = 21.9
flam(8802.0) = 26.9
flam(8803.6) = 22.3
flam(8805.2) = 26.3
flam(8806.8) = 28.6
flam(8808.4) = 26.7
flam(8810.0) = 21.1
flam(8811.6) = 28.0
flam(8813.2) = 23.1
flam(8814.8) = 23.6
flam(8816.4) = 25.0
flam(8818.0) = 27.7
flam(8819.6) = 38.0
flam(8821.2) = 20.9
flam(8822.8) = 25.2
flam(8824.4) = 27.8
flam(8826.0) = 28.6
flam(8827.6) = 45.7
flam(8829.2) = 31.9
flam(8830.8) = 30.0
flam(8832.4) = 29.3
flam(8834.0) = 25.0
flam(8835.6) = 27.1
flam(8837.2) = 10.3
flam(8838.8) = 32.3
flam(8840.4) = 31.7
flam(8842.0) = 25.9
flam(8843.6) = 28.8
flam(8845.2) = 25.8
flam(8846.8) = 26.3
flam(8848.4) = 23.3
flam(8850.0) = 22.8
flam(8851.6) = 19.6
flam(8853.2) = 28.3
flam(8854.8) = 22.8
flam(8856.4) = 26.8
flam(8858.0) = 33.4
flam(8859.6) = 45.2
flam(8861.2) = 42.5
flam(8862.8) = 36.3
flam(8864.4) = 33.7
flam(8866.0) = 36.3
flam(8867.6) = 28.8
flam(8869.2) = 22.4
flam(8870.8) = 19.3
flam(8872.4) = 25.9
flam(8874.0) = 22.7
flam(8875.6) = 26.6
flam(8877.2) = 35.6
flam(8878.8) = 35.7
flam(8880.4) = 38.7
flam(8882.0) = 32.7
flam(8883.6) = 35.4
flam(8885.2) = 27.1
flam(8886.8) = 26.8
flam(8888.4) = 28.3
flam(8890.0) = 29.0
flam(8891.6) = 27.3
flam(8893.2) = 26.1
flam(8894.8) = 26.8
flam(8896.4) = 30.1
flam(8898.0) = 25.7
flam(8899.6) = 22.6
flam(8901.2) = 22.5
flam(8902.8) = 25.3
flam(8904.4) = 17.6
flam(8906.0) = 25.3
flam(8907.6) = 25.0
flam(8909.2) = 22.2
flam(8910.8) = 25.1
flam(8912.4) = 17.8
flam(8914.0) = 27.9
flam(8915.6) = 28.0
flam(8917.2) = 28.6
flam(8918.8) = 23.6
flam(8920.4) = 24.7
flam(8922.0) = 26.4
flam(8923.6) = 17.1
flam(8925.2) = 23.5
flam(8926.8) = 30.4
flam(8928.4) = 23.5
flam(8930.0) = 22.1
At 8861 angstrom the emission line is [S II] 6716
